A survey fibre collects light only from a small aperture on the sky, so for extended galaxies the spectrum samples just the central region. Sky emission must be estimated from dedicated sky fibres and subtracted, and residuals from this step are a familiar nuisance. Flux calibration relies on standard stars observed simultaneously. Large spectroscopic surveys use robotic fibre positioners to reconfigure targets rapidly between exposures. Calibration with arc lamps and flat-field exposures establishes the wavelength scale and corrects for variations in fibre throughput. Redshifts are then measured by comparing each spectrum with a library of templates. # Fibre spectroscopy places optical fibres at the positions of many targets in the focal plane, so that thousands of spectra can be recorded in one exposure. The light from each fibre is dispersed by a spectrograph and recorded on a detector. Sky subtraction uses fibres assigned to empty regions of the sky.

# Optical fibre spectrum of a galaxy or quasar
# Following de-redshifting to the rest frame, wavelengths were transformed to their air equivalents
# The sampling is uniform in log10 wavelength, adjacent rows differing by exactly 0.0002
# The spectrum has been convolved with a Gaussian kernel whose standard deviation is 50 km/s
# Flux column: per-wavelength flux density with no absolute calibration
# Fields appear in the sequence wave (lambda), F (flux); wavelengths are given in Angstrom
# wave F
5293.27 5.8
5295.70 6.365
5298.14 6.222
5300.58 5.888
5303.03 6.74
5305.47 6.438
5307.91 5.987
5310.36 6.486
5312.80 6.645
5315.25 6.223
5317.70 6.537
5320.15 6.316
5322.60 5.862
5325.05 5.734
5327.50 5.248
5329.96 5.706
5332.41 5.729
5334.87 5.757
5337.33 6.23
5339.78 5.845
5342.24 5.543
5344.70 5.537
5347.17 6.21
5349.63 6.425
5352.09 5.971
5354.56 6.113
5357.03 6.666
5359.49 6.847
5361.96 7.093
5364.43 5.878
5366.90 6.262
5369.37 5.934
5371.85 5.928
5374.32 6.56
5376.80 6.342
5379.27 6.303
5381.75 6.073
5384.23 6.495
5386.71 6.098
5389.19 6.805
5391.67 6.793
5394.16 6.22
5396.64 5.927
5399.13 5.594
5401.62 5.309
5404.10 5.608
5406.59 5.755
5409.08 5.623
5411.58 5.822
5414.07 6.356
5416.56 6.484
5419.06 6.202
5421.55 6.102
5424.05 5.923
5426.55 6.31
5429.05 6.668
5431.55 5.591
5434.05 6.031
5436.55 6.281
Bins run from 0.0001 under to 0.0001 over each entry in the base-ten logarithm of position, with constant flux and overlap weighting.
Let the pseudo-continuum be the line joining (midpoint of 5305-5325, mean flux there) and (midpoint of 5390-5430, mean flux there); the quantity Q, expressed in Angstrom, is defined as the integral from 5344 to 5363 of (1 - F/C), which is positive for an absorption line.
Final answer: -0.6 Angstrom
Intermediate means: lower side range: 6.27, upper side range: 6.05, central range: 6.37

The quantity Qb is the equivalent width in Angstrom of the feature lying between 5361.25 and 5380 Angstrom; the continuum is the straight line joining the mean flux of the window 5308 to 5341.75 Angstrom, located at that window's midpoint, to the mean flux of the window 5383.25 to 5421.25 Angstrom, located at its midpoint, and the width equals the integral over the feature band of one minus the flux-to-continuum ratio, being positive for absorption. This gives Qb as -0.7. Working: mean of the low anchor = 6.01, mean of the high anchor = 6.07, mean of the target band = 6.27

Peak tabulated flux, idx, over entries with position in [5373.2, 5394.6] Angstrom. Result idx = 6.805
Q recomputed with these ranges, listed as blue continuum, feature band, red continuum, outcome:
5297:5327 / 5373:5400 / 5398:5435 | -1.17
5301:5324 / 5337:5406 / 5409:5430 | 1.04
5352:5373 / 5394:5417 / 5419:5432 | 1.40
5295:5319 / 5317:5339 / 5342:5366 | 1.48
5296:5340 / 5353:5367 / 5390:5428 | -0.98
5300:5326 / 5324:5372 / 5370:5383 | 1.61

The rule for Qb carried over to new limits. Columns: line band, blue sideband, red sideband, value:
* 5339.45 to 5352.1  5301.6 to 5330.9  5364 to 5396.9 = 0.6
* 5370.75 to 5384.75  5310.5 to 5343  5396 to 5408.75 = -1.3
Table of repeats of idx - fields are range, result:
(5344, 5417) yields 7.093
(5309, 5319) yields 6.645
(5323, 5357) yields 6.425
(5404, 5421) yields 6.484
